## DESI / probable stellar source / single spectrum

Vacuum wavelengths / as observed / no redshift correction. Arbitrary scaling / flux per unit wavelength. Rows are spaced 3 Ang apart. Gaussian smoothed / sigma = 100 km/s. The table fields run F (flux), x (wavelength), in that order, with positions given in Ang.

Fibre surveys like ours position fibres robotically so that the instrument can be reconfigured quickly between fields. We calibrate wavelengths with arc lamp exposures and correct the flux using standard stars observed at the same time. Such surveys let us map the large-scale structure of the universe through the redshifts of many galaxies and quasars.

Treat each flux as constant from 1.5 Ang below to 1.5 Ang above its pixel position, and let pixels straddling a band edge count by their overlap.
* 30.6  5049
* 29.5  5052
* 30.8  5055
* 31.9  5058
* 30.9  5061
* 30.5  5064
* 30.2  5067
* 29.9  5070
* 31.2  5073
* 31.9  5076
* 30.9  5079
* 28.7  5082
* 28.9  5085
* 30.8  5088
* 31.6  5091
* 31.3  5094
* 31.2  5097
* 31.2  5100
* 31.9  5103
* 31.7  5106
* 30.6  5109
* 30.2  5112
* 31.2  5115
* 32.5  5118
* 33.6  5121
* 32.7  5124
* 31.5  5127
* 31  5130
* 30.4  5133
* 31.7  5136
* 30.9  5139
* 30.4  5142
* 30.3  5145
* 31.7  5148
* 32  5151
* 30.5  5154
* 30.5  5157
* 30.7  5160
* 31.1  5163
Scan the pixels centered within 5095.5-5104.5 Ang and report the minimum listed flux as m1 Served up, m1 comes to 31.2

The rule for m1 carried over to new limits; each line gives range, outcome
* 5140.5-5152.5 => 30.3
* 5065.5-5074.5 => 29.9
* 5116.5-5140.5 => 30.4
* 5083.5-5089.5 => 28.9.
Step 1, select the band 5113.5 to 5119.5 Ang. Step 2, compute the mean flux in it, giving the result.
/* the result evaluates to 31.8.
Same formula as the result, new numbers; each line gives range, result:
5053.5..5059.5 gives 31.3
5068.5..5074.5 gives 30.5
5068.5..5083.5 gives 30.5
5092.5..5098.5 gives 31.2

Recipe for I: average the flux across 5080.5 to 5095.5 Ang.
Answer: 30.3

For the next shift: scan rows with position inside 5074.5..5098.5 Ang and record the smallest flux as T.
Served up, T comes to 28.7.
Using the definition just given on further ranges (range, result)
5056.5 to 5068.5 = 30.2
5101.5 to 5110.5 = 30.6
